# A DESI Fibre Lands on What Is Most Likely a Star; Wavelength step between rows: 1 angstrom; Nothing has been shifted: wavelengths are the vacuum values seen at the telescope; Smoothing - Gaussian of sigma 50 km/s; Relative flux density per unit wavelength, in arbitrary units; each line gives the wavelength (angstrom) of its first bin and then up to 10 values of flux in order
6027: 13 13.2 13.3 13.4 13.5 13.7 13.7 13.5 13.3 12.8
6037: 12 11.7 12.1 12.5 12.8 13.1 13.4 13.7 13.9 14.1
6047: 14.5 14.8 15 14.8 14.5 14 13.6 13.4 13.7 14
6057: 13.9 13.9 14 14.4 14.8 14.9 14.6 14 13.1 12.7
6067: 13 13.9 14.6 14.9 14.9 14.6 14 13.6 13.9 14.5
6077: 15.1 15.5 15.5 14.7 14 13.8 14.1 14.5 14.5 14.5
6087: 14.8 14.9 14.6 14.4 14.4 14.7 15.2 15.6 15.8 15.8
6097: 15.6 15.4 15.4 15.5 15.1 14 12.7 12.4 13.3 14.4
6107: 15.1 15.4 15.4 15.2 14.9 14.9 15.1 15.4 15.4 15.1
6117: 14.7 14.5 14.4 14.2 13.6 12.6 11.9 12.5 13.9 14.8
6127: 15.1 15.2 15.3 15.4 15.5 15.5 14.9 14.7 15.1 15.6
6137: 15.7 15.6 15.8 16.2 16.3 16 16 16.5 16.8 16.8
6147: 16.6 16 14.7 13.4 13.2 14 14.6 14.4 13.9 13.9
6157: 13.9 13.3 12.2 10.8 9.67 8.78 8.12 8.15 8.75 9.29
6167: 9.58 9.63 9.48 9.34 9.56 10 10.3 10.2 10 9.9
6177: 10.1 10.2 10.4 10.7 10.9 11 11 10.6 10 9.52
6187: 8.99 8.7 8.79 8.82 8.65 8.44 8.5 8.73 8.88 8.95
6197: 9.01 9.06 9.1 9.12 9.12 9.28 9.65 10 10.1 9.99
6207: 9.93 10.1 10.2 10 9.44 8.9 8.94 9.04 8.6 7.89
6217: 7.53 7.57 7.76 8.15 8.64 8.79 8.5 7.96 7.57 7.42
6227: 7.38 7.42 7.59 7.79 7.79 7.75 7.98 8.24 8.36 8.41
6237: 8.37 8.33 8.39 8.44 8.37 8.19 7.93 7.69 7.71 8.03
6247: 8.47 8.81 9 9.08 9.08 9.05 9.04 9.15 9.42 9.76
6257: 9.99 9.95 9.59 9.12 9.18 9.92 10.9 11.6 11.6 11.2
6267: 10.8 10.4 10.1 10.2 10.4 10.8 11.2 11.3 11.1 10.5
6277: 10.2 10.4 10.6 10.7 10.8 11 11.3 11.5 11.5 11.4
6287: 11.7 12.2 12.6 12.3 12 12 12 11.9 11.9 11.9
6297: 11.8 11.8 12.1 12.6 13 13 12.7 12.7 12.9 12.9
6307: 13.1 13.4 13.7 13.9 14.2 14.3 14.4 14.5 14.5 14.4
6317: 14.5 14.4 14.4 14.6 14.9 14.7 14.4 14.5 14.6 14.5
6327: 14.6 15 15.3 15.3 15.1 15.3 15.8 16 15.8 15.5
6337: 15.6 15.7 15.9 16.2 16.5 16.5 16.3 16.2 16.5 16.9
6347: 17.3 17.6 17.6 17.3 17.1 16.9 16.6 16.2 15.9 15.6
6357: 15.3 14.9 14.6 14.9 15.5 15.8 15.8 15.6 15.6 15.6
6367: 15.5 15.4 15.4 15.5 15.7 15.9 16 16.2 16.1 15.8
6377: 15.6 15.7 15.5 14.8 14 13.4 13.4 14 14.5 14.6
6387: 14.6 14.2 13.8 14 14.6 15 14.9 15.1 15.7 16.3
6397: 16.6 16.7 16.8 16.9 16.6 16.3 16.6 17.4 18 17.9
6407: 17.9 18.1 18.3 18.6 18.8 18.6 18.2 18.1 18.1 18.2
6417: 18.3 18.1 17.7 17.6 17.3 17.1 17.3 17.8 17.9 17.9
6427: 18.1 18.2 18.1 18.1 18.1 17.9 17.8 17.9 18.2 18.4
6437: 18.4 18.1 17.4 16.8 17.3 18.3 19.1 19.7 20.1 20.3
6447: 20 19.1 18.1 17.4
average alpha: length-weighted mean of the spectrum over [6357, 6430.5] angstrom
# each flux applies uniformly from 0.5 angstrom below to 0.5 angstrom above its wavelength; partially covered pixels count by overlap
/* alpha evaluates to 16.3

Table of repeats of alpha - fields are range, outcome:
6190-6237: 8.66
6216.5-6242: 8.02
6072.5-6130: 14.6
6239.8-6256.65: 8.68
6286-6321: 13.1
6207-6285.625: 9.26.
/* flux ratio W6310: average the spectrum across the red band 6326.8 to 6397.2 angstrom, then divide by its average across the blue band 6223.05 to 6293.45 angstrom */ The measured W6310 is 1.6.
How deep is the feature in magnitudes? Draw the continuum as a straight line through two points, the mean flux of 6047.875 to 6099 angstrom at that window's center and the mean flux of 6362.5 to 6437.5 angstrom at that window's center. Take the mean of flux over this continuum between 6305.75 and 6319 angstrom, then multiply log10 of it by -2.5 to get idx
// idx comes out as 0.14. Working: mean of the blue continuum 14.5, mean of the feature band 14.1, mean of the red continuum 16.6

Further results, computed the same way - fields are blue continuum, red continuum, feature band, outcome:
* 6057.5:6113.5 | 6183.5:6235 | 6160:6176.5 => 0.13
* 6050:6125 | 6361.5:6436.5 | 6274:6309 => 0.31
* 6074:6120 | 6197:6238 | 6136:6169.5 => -0.11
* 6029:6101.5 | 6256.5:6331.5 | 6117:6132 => -0.04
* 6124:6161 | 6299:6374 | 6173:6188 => 0.41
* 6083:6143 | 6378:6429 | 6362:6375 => 0.04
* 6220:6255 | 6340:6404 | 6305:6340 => -0.14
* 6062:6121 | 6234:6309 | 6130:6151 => -0.16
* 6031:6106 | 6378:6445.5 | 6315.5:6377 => 0.05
